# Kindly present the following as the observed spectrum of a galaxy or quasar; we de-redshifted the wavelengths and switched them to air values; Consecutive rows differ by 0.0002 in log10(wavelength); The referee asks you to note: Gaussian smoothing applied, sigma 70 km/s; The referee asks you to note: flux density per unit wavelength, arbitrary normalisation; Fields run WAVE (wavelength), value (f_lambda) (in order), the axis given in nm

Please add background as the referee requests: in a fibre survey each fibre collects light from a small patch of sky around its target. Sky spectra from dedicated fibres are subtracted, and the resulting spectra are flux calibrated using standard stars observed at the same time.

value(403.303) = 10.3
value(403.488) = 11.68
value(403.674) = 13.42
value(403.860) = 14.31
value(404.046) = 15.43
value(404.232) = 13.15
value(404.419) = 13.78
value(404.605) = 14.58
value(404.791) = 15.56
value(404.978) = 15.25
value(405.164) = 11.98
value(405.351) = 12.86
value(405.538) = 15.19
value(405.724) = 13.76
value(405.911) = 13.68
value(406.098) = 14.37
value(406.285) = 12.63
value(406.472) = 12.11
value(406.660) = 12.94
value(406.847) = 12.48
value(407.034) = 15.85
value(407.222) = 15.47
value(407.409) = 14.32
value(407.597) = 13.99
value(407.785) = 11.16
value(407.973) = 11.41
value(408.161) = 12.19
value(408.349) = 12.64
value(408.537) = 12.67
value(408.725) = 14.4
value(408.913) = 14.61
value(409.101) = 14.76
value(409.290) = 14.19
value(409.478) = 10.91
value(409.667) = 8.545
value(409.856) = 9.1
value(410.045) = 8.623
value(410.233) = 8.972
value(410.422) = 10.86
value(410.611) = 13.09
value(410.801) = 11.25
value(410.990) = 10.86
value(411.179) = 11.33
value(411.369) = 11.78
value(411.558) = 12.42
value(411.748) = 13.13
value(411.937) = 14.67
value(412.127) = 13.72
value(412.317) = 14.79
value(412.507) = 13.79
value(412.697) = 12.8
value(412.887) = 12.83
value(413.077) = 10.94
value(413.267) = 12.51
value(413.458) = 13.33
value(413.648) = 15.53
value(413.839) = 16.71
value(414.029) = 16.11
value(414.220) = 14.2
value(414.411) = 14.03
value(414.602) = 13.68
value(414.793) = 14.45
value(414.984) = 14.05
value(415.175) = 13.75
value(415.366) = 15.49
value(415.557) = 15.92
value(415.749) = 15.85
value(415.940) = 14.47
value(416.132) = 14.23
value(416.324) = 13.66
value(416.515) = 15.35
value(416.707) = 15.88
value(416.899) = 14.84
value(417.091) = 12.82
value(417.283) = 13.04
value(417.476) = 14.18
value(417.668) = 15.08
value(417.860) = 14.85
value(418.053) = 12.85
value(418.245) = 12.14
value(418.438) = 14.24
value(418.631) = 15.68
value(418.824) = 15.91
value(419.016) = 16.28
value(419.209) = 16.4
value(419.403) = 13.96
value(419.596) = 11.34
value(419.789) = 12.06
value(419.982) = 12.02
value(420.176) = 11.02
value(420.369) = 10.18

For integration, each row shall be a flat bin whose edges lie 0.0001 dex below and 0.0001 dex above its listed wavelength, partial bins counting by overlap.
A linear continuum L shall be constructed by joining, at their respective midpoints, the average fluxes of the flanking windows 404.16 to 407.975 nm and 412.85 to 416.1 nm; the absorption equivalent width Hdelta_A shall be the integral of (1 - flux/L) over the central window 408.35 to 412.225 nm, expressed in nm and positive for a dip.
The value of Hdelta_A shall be 0.56 nm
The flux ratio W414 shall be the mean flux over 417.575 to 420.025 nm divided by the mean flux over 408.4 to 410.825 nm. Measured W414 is 1.2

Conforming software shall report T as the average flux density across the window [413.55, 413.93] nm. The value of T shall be 16.1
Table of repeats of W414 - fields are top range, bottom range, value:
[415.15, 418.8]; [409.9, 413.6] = 1.19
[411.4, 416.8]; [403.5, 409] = 1.04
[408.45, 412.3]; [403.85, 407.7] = 0.86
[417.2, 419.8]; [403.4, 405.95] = 1.02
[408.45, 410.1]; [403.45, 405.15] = 0.85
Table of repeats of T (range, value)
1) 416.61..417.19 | 14.5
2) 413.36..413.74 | 14.4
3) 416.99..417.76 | 13.8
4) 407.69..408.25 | 11.6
